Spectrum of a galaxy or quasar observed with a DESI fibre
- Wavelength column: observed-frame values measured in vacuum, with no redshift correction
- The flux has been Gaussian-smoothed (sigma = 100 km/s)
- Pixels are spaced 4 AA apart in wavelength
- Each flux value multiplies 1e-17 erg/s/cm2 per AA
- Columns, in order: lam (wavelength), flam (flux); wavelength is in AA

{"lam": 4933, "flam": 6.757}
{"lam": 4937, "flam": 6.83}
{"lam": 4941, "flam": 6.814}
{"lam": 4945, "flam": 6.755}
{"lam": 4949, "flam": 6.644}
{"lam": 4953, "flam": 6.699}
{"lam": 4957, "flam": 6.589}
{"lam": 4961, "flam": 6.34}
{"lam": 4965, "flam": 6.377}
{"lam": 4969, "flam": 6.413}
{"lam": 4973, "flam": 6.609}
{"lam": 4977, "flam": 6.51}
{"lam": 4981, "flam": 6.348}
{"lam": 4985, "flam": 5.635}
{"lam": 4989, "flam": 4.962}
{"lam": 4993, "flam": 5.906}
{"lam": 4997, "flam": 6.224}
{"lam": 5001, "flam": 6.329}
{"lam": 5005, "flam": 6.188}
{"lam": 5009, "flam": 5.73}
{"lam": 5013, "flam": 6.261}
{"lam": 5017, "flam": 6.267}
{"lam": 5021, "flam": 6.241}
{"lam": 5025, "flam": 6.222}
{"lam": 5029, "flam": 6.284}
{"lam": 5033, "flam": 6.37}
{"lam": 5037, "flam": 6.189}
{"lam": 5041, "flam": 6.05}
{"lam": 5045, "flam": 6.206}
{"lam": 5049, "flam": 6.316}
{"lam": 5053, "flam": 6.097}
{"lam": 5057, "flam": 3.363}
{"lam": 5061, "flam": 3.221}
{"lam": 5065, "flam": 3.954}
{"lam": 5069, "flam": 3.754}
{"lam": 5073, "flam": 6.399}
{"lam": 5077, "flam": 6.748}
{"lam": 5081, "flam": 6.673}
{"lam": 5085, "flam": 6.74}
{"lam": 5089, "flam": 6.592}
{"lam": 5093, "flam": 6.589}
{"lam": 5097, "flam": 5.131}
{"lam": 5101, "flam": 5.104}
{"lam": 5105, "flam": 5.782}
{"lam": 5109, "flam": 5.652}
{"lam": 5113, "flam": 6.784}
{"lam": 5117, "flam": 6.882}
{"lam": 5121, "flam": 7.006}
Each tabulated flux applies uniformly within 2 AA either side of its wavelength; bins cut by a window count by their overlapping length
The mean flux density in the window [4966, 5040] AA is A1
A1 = 6.15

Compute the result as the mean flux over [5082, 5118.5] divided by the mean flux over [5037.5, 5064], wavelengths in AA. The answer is 1.2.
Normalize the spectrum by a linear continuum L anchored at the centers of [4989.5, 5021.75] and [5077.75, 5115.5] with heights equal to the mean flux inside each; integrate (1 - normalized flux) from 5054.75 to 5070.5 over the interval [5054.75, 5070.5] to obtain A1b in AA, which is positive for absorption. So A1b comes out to 6.47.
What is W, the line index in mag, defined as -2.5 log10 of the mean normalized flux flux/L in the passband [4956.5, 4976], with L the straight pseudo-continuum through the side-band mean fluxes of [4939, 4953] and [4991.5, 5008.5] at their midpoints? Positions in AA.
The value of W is 0.01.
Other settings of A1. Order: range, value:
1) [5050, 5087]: 5.25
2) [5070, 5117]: 6.18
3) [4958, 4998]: 6.14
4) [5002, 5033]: 6.19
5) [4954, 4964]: 6.48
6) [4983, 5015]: 5.9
